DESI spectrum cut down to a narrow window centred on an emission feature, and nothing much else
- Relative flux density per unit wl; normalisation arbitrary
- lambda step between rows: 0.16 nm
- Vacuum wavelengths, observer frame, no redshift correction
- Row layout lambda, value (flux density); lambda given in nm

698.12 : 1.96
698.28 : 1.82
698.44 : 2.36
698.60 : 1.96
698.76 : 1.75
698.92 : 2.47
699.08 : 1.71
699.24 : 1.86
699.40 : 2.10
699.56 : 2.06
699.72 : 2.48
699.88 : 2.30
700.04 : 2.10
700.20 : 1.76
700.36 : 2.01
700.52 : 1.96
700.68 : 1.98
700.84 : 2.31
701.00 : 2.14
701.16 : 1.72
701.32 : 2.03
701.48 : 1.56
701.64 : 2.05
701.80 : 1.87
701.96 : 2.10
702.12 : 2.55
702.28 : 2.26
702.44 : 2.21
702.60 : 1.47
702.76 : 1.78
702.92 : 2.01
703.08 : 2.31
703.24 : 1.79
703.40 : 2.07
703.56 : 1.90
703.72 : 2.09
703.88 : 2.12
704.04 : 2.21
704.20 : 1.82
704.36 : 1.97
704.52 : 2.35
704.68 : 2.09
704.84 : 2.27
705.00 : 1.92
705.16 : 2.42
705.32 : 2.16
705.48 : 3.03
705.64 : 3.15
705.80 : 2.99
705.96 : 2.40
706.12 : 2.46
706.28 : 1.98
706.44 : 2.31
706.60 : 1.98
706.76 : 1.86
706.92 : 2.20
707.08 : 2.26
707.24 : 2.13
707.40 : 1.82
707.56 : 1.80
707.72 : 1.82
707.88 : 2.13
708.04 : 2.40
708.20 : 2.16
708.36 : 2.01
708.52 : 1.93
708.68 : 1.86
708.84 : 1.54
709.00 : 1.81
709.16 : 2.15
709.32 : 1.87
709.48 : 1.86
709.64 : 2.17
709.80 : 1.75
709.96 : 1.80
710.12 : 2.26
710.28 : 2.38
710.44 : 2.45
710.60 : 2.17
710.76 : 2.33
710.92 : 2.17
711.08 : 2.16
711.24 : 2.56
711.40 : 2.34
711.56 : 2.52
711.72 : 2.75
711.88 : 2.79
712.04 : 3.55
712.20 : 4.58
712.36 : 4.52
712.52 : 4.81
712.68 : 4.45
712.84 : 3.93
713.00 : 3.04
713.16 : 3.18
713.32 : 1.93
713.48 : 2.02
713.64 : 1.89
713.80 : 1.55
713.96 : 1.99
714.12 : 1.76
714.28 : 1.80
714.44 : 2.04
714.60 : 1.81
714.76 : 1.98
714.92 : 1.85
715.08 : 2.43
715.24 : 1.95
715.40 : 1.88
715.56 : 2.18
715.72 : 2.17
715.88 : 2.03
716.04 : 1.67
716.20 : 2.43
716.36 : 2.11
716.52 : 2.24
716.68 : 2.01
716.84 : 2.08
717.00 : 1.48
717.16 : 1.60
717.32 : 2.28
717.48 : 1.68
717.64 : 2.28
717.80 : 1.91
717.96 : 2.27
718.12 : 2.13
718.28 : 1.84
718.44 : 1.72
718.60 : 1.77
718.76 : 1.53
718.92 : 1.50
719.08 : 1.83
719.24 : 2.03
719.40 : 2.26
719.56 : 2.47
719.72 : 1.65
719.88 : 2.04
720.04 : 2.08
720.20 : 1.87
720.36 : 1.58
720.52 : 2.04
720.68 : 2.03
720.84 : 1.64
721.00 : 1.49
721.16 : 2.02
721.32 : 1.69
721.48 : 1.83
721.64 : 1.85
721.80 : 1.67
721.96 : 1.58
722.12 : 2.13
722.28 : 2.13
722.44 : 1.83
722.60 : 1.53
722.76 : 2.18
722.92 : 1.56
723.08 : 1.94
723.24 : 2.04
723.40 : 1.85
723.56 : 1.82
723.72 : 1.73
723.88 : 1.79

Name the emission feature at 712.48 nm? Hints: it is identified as [O III]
